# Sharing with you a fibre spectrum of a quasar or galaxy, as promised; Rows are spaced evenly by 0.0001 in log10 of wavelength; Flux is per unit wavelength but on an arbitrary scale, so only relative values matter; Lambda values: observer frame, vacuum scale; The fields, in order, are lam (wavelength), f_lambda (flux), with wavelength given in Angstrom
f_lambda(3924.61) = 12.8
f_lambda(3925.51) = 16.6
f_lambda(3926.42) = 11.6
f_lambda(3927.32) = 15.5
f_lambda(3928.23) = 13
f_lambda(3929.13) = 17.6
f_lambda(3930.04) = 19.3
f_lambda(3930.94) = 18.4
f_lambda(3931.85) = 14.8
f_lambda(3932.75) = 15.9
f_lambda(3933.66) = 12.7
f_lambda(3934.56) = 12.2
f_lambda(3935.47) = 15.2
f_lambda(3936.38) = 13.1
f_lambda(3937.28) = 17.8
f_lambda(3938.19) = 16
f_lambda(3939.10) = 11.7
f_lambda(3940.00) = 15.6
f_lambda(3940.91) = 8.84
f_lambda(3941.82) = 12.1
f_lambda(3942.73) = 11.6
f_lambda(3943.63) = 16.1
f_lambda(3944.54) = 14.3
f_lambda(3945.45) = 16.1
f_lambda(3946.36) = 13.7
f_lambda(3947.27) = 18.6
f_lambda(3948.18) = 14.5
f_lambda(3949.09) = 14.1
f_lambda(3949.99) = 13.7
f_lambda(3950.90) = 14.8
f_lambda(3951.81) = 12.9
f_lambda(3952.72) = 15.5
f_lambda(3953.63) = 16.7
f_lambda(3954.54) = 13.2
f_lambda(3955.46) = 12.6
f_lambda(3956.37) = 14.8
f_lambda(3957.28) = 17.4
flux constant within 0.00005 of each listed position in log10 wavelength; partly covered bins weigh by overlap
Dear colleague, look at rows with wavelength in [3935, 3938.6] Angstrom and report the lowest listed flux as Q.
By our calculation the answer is 13.1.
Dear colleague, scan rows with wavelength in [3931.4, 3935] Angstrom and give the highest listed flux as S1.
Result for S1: 15.9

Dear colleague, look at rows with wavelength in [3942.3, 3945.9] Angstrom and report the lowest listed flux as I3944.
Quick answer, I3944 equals 11.6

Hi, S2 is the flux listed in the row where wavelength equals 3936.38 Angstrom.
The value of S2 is 13.1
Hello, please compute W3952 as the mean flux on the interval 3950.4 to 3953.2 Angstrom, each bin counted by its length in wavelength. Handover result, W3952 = 14.4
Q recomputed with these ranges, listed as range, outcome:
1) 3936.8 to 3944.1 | 8.84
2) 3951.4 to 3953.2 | 12.9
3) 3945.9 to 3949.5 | 13.7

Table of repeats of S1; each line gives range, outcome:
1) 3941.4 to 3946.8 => 16.1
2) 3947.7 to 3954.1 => 16.7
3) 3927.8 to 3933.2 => 19.3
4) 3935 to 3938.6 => 17.8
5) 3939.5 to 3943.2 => 15.6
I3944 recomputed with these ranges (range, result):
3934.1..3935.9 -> 12.2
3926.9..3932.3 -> 13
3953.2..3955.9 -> 12.6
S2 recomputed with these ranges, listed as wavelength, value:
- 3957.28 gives 17.4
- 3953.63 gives 16.7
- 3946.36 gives 13.7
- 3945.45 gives 16.1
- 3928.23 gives 13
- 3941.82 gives 12.1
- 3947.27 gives 18.6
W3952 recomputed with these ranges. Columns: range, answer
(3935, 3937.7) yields 15.3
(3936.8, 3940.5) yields 15.2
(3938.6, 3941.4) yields 12.1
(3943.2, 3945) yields 15.2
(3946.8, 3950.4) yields 15.3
